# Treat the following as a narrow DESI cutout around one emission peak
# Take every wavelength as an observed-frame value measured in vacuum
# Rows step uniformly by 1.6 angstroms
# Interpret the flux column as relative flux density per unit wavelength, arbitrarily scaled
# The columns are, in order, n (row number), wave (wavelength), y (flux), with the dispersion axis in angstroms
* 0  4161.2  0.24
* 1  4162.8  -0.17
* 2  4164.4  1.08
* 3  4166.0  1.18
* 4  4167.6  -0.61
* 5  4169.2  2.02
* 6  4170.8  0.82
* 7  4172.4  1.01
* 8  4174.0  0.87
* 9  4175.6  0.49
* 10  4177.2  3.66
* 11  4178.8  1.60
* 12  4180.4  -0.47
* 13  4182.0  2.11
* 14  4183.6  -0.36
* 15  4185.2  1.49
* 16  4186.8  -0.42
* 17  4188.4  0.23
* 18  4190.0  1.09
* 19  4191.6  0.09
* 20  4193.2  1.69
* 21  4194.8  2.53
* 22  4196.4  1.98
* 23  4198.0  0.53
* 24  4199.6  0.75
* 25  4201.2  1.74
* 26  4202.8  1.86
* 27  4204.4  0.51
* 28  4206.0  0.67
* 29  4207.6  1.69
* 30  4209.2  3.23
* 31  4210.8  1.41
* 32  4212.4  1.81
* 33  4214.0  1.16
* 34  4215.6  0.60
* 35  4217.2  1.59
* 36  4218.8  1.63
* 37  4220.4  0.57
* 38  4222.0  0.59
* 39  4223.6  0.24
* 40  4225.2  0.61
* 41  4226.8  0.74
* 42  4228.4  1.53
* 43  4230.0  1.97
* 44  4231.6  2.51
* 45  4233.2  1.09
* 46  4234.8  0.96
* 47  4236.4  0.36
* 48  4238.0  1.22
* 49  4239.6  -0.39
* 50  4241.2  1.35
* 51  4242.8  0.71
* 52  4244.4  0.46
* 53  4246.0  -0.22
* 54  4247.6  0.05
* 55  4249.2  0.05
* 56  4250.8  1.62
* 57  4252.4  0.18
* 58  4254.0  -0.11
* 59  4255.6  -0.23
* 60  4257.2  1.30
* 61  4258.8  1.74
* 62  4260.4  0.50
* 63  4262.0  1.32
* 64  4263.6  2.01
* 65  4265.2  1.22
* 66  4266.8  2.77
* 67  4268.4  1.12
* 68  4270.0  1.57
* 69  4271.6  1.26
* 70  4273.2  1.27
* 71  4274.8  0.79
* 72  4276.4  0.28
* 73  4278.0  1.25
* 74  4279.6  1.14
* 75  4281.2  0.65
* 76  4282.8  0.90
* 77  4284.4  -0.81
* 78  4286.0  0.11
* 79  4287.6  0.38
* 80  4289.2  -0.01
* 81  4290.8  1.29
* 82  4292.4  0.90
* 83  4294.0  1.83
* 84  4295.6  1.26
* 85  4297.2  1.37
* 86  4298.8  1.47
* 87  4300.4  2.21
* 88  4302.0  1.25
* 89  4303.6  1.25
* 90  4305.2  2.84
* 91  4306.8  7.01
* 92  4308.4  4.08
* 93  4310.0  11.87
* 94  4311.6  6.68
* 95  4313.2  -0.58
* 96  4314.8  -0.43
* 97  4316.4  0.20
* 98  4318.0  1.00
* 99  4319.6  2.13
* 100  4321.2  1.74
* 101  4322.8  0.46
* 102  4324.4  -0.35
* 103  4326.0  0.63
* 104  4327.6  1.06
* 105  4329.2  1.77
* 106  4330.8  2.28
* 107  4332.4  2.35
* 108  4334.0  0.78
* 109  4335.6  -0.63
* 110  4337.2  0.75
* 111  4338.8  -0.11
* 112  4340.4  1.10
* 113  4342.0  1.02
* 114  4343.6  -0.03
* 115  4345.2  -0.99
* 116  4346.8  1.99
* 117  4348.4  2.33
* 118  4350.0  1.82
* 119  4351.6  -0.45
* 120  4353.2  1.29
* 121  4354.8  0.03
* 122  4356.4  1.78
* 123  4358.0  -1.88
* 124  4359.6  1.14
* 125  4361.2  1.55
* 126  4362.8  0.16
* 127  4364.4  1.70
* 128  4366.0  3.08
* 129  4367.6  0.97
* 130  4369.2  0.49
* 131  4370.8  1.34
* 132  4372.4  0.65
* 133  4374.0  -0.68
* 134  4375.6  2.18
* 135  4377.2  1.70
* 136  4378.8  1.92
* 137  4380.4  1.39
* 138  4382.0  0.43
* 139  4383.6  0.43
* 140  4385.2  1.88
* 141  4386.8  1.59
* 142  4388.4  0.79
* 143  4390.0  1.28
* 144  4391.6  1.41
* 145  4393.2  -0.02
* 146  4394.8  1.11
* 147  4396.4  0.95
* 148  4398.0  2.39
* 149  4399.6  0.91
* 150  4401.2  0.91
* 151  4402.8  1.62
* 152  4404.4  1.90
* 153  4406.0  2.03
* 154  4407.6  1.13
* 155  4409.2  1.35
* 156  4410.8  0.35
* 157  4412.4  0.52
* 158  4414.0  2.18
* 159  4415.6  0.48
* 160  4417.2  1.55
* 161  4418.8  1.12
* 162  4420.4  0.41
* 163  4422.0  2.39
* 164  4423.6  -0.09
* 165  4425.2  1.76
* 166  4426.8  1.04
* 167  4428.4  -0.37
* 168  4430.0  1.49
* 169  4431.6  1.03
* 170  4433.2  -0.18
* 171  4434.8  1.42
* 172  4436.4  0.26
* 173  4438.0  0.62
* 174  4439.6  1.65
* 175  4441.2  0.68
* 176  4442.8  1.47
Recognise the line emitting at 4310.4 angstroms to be [O II] 3727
